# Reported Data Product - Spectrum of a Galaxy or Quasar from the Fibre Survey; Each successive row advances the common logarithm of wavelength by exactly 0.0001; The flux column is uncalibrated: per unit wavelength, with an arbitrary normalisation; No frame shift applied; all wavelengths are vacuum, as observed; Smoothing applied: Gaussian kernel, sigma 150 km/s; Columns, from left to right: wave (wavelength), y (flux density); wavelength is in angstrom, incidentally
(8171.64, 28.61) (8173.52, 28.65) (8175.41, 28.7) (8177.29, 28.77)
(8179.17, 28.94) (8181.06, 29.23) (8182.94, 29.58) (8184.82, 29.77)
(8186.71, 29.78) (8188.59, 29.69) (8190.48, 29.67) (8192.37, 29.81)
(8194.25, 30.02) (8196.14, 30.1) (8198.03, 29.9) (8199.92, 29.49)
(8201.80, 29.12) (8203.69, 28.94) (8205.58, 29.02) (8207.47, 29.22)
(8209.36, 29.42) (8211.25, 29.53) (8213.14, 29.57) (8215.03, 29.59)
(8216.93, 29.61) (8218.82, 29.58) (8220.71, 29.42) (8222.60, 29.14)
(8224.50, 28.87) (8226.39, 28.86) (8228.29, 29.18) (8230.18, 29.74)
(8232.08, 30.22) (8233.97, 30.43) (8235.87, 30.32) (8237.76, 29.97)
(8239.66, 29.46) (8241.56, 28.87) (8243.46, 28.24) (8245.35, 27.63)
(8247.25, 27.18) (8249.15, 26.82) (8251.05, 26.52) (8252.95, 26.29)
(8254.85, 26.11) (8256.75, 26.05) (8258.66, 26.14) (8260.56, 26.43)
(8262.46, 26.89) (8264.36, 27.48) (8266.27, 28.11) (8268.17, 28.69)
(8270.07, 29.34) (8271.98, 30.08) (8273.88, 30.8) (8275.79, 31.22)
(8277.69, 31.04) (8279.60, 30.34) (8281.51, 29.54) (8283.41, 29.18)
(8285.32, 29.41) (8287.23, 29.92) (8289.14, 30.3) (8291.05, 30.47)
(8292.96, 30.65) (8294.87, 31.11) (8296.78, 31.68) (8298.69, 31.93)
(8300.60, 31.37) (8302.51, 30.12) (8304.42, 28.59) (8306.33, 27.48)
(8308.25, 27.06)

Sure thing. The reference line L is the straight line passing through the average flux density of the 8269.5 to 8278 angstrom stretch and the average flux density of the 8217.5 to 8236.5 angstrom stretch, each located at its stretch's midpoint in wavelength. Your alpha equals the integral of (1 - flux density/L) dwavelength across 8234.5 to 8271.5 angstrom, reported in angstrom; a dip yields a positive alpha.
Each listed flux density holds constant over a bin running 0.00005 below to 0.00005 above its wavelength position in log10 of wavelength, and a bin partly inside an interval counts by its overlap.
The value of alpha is 2.8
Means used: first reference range 29.6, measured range 27.8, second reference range 30.5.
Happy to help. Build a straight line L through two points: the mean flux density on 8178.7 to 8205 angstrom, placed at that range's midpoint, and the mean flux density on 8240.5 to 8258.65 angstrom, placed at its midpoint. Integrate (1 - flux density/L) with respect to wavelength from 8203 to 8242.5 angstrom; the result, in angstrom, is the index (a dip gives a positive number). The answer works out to -1.8 angstrom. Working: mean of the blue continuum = 29.6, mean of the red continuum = 27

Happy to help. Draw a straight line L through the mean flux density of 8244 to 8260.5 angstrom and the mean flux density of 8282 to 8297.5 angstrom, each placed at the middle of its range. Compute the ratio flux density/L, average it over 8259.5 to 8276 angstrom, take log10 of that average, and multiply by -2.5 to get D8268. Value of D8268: -0.019 mag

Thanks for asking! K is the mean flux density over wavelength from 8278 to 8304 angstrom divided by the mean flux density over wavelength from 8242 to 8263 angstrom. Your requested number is 1.14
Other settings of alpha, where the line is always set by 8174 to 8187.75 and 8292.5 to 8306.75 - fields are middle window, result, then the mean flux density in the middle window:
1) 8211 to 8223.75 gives 0.1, 29.5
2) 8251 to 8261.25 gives 1.3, 26.2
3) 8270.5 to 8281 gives -0.1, 30.6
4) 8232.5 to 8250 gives 0.6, 28.8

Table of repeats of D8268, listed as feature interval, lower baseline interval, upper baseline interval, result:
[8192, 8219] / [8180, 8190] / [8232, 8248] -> 0.00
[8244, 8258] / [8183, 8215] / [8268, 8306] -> 0.13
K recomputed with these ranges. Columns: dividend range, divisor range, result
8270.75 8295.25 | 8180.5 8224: 1.03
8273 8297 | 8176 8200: 1.03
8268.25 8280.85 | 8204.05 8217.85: 1.03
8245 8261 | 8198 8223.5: 0.90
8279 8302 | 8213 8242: 1.03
